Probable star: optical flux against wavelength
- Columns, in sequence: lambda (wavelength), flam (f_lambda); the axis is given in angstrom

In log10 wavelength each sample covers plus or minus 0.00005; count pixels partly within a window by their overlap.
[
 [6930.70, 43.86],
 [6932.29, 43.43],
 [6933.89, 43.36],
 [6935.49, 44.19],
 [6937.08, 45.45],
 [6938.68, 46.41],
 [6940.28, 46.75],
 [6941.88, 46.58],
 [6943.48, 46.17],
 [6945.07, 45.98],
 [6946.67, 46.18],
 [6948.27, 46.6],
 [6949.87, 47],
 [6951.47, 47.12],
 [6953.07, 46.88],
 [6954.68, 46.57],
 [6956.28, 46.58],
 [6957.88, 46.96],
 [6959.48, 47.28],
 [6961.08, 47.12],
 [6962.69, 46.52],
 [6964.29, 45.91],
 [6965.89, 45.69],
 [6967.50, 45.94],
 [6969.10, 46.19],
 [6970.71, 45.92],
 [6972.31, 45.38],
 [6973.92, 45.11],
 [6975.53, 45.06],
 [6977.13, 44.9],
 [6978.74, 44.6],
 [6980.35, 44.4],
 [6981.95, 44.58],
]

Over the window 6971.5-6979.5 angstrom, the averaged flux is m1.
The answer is 45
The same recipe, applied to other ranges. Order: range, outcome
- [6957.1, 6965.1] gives 46.8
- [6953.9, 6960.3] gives 46.9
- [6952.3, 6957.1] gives 46.6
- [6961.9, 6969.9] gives 46.1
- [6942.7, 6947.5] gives 46.2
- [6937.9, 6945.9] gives 46.4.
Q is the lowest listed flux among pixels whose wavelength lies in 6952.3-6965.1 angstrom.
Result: 45.91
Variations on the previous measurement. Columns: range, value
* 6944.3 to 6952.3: 45.98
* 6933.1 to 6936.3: 43.36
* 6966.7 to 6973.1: 45.38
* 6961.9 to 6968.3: 45.69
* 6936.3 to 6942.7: 45.45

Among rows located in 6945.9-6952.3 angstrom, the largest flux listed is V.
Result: 47.12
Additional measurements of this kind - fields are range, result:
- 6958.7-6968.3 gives 47.28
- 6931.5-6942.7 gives 46.75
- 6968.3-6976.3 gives 46.19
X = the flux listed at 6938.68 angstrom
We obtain 46.41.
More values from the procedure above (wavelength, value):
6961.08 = 47.12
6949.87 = 47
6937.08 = 45.45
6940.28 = 46.75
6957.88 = 46.96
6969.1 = 46.19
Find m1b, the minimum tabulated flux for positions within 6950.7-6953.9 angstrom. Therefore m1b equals 46.88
